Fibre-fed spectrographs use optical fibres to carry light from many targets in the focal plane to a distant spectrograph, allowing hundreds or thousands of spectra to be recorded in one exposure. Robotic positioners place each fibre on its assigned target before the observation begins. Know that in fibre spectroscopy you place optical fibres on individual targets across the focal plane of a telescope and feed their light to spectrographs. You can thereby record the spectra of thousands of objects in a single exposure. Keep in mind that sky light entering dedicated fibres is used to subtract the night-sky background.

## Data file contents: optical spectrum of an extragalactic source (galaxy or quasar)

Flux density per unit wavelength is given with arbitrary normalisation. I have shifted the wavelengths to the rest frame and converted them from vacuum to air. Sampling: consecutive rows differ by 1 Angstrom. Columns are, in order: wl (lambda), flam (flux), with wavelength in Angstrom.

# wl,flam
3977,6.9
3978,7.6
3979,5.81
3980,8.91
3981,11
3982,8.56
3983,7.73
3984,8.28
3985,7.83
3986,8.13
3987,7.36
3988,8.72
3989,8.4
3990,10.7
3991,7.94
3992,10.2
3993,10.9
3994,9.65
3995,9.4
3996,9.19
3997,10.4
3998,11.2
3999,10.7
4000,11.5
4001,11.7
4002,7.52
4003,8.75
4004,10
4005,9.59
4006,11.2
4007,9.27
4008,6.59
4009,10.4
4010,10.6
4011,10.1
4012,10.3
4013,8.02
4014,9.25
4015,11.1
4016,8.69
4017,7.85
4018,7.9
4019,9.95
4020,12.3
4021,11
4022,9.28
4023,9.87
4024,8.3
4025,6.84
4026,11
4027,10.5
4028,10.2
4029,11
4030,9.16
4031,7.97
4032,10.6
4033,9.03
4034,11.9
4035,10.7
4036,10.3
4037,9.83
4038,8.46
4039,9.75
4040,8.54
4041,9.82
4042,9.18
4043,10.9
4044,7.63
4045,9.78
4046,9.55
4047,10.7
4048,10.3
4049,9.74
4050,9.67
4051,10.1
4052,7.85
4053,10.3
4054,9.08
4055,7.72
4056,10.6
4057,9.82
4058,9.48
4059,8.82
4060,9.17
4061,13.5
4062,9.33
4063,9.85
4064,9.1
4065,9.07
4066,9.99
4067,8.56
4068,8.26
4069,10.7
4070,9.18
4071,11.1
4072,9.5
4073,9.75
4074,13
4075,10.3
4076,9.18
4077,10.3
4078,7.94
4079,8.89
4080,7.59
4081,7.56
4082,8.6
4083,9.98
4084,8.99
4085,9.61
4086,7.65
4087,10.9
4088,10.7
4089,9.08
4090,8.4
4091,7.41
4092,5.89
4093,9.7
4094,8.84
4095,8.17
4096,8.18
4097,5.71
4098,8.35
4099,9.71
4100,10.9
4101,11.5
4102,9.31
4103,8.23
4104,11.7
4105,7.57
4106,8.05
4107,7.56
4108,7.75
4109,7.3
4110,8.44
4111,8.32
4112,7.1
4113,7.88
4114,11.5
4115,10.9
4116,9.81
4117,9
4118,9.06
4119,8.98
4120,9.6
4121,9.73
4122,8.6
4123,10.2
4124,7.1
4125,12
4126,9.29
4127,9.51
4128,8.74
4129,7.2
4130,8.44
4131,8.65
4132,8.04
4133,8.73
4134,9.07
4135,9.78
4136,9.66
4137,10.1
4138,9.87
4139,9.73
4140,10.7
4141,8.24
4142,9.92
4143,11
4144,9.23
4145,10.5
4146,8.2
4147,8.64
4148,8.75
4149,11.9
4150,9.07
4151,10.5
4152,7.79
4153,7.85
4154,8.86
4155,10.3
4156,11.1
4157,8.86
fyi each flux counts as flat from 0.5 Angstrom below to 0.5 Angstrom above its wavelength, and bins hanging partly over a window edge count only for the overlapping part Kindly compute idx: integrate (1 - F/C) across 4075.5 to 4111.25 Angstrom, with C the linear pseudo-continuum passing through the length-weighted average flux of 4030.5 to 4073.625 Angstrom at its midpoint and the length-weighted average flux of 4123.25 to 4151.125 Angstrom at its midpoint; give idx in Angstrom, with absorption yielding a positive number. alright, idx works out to 3.0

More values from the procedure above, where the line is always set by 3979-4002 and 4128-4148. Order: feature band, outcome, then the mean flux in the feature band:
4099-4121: 0.4 Angstrom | 9.1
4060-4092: -0.5 Angstrom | 9.42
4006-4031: -0.6 Angstrom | 9.56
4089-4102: 0.9 Angstrom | 8.61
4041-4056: -0.3 Angstrom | 9.51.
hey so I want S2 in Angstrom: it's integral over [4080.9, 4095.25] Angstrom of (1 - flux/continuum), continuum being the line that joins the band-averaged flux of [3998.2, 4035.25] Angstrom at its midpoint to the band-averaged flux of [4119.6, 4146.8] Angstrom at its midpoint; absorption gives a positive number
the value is 1.0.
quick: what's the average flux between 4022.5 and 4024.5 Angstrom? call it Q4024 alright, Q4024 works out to 9.09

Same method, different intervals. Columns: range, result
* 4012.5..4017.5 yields 8.98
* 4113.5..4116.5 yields 10.7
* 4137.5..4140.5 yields 10.1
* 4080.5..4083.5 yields 8.71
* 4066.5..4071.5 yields 9.56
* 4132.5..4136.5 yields 9.31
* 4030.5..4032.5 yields 9.29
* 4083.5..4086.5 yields 8.75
